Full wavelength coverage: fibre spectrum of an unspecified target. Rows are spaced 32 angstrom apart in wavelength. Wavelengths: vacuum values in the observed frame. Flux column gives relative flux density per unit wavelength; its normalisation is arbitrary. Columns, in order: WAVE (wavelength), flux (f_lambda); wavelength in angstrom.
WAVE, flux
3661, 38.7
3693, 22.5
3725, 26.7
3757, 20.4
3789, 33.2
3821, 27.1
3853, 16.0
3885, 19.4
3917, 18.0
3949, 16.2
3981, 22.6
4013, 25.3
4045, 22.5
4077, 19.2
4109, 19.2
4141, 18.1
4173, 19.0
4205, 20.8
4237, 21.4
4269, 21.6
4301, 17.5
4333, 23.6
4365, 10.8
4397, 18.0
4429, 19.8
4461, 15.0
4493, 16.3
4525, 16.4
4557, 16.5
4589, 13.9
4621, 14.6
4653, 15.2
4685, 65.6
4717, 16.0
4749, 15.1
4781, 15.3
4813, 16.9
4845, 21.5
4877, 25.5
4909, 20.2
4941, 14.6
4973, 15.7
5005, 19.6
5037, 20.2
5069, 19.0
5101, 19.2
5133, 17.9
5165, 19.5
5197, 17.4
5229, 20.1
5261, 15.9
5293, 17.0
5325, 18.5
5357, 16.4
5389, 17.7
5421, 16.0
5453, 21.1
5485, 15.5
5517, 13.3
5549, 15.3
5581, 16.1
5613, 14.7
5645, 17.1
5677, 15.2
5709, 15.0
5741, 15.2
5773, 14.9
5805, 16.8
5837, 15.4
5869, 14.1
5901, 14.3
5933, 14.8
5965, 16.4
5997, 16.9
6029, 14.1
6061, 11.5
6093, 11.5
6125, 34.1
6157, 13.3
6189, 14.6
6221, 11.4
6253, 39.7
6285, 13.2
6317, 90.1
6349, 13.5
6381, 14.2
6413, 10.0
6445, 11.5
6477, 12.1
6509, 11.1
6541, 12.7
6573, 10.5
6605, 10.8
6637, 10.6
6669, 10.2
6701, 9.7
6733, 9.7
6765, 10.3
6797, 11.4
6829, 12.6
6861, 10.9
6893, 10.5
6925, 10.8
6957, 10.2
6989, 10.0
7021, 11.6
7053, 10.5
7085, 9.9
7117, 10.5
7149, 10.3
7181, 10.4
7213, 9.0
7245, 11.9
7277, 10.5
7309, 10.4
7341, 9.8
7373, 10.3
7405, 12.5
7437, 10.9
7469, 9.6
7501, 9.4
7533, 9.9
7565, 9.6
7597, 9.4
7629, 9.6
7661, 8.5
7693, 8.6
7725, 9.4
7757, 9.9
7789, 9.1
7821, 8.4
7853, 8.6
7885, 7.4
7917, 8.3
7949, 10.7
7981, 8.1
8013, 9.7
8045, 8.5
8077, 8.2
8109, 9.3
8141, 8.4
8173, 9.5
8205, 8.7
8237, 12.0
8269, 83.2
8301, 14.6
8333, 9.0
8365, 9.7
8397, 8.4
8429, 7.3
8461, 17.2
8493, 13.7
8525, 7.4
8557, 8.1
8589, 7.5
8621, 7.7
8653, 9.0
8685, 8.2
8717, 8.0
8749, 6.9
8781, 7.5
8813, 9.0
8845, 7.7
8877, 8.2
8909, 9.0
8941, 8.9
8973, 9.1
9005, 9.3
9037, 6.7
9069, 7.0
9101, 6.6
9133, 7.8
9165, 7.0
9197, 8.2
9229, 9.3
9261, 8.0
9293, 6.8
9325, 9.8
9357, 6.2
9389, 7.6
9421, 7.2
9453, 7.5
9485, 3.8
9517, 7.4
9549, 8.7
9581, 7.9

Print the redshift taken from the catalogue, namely 0.26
